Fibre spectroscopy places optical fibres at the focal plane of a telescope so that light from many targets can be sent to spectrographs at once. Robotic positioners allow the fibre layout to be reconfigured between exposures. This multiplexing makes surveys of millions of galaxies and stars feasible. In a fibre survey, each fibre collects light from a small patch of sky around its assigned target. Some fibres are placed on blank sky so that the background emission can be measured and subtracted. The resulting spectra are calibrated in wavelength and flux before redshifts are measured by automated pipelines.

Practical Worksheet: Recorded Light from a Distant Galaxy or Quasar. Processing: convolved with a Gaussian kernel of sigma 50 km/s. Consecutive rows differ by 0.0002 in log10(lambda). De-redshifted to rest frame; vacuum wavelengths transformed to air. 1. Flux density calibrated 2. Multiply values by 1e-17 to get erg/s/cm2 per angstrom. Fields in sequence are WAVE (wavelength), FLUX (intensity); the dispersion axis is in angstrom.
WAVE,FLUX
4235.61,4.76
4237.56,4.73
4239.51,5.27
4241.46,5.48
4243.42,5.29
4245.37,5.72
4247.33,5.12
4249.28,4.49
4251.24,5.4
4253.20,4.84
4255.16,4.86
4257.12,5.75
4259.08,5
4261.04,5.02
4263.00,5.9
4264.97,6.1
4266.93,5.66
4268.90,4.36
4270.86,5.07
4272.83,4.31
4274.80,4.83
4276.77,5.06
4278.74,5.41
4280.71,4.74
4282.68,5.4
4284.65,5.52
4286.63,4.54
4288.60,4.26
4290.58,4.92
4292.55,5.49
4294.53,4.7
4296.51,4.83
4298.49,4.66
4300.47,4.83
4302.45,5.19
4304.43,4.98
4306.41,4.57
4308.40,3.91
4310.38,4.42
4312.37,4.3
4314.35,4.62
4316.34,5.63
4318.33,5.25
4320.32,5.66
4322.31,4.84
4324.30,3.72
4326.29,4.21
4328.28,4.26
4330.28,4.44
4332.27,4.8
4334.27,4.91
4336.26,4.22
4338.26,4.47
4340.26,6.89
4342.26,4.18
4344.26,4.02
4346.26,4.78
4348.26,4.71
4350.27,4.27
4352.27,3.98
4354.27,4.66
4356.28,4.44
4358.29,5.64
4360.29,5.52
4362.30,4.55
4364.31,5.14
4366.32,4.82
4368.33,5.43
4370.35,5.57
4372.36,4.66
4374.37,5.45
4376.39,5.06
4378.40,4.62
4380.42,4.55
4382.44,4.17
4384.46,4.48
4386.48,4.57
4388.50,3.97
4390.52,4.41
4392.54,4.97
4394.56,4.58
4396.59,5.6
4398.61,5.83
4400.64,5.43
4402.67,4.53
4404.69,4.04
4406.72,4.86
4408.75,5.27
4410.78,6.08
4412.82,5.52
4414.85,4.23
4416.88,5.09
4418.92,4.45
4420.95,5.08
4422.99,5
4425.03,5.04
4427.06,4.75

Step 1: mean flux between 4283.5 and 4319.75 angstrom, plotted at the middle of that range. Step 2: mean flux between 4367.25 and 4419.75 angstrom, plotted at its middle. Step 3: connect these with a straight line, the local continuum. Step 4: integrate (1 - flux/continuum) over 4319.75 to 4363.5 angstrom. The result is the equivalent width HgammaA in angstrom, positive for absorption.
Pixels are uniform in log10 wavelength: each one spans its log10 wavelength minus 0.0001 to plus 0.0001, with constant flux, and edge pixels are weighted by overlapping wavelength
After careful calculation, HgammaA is 1.6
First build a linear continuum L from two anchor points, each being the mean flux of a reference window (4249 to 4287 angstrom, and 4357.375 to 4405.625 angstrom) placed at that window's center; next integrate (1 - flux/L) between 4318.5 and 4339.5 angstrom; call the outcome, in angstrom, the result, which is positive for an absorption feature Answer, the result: 1.7 angstrom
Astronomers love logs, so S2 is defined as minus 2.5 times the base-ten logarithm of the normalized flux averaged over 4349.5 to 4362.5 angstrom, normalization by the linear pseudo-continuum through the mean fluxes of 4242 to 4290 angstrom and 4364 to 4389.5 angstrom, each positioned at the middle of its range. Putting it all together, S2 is 0.02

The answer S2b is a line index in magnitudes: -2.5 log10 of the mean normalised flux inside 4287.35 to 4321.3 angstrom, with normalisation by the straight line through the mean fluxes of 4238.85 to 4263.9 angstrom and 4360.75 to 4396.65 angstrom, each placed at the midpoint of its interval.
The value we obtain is 0.05 mag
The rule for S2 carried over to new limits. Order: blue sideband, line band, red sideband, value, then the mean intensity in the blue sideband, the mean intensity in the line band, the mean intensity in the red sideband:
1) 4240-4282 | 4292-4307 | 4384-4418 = 0.04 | 5.17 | 4.9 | 4.92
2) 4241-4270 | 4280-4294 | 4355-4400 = 0.04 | 5.26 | 4.98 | 4.91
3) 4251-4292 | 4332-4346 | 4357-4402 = 0.05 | 5.09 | 4.78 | 4.95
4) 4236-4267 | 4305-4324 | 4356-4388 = 0.07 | 5.27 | 4.76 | 4.91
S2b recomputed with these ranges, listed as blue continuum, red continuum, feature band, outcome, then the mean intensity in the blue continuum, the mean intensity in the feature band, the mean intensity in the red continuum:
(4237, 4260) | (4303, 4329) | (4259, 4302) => -0.022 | 5.17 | 5.03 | 4.66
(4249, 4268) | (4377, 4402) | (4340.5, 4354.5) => 0.104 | 5.33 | 4.49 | 4.77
